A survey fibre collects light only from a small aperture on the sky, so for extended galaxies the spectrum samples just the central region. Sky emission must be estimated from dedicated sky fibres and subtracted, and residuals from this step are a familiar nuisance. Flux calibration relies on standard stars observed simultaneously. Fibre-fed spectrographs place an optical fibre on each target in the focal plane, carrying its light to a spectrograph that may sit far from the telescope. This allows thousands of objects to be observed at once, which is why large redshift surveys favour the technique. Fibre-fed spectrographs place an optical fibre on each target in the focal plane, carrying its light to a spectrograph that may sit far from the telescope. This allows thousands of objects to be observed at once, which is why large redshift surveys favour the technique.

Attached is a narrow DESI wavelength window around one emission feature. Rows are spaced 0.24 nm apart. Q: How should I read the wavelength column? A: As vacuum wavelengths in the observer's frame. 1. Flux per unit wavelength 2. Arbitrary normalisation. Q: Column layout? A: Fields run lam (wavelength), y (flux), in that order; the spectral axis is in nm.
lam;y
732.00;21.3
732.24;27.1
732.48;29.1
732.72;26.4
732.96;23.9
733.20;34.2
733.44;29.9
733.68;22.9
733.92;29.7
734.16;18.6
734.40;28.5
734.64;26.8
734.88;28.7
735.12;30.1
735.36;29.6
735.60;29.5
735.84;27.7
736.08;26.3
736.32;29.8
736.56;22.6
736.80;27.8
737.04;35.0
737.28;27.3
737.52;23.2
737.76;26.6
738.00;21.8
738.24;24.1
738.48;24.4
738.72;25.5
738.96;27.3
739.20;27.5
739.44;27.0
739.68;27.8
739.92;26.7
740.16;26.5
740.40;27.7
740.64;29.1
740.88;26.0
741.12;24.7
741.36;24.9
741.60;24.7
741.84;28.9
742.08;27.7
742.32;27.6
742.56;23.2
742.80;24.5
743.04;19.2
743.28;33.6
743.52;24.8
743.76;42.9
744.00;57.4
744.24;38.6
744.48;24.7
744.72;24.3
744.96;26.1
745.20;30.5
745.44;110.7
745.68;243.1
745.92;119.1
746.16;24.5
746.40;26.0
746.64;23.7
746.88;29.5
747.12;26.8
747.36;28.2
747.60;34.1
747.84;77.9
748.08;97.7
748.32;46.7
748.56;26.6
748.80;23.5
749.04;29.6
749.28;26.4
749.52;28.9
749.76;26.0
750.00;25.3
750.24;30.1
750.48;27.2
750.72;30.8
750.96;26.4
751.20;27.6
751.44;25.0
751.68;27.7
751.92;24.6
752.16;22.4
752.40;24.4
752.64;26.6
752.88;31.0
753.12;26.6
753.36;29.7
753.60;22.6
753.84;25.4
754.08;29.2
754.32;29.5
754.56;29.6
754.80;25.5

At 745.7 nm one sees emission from H-alpha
